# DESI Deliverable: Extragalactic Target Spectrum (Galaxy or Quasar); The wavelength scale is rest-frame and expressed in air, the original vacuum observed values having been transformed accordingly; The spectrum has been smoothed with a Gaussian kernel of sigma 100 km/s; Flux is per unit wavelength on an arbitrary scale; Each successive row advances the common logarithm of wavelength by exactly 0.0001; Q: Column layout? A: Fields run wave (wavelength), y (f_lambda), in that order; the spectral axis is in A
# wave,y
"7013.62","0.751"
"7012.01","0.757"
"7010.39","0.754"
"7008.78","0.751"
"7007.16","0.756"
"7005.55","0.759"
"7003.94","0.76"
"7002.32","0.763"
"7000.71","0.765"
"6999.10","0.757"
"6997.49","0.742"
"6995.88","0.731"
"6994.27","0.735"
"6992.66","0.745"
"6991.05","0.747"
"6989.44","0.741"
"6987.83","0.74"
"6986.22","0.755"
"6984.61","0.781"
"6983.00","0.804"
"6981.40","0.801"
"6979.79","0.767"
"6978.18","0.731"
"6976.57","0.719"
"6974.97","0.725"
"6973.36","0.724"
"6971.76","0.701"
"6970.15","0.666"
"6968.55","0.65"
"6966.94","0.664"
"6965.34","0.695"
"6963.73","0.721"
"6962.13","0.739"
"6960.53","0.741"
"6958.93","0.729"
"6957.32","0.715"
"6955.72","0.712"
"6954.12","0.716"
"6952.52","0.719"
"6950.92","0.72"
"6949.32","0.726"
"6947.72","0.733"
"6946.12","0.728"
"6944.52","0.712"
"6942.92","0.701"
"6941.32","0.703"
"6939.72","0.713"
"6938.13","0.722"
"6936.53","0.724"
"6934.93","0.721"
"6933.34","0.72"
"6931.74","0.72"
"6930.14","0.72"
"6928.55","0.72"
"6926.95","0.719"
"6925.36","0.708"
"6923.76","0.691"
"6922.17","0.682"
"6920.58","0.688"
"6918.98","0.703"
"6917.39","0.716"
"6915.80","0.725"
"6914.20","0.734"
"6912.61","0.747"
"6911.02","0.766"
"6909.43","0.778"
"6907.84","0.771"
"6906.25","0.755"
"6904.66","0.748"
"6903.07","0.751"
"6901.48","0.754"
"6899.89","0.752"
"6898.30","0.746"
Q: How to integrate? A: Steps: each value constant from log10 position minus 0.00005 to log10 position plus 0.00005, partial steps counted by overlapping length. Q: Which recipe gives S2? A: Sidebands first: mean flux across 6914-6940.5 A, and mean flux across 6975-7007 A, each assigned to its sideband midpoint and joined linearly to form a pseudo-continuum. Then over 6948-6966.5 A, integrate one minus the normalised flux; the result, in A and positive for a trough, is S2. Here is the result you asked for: 0.3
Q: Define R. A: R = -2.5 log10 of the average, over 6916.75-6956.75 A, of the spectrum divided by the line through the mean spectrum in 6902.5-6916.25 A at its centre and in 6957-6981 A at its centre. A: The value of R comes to 0.03 mag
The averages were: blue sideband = 0.753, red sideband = 0.714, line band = 0.714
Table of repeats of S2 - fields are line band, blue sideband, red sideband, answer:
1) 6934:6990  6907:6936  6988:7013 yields 1.00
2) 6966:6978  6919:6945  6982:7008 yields 0.72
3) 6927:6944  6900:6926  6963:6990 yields 0.34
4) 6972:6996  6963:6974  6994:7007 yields -1.00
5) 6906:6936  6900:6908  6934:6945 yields 0.41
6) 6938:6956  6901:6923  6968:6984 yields 0.41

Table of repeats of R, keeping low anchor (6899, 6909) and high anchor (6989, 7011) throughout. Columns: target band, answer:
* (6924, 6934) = 0.06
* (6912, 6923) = 0.06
